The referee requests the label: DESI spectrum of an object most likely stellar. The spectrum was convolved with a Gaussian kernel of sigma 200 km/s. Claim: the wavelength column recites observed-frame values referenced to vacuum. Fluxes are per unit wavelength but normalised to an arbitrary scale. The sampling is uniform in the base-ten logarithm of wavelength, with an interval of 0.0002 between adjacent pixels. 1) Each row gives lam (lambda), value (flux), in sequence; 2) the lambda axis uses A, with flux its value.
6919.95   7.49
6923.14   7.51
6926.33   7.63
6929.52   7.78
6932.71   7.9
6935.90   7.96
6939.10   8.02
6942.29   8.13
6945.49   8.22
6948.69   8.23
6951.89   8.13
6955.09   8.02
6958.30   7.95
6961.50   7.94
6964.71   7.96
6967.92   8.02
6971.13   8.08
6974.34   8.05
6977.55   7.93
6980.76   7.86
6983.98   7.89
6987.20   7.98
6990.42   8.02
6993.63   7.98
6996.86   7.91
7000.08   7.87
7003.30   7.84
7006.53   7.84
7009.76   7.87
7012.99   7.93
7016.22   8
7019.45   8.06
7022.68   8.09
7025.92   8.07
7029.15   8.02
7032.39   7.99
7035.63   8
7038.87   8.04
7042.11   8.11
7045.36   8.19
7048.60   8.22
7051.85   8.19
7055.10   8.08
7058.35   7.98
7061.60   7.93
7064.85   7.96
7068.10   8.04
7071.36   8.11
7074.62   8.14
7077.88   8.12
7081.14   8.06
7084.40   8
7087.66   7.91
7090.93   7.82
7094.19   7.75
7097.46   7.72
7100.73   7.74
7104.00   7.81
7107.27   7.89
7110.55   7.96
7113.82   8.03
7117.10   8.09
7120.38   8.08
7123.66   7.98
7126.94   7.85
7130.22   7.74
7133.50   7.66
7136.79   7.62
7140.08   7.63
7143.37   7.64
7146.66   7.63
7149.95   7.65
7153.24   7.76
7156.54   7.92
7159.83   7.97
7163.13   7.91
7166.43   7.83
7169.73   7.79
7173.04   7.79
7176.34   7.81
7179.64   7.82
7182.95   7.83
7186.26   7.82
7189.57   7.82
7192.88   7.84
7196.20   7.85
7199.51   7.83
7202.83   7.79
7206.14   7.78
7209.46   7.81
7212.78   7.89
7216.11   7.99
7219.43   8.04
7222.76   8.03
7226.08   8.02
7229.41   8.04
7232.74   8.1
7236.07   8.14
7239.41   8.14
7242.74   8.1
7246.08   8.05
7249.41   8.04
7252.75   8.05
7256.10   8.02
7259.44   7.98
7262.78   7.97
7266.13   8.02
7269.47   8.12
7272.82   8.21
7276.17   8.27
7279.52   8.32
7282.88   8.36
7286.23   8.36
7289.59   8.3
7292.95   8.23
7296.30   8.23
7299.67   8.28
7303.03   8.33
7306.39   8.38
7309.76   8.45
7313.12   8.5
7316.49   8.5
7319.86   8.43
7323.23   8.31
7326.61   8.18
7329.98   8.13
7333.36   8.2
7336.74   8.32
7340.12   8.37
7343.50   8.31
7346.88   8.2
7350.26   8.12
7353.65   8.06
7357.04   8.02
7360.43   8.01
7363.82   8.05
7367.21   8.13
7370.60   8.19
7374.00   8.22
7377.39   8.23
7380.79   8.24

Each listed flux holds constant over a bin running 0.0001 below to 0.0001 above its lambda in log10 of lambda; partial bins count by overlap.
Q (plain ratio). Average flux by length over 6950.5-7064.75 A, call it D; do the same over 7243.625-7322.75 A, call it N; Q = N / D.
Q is 1.03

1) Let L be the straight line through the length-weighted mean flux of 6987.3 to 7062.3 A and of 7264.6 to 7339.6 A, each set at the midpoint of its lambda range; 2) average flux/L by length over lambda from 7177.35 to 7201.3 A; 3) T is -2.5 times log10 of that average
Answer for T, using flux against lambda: 0.05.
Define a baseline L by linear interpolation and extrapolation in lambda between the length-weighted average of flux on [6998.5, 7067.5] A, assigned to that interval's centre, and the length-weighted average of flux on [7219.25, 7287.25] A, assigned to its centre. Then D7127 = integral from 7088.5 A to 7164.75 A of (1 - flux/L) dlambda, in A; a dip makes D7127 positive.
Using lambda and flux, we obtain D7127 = 2.23 A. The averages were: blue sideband 8.01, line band 7.82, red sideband 8.11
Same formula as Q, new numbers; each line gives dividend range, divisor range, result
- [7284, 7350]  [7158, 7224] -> 1.06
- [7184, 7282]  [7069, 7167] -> 1.02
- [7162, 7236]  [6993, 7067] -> 0.99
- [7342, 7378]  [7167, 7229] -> 1.03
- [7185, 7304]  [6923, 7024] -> 1.01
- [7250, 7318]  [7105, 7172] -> 1.05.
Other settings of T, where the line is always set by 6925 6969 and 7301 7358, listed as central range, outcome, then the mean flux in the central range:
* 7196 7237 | 0.03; 7.95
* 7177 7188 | 0.05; 7.82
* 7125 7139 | 0.06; 7.72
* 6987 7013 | 0.02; 7.91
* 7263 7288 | 0.00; 8.22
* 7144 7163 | 0.05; 7.79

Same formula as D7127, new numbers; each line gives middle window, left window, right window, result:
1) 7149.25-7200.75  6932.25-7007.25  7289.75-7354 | 2.1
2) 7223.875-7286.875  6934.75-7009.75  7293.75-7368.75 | 0.6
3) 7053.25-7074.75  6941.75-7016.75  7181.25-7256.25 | -0.2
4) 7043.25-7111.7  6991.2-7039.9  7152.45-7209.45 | -0.6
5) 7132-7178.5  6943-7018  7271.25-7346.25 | 2.3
